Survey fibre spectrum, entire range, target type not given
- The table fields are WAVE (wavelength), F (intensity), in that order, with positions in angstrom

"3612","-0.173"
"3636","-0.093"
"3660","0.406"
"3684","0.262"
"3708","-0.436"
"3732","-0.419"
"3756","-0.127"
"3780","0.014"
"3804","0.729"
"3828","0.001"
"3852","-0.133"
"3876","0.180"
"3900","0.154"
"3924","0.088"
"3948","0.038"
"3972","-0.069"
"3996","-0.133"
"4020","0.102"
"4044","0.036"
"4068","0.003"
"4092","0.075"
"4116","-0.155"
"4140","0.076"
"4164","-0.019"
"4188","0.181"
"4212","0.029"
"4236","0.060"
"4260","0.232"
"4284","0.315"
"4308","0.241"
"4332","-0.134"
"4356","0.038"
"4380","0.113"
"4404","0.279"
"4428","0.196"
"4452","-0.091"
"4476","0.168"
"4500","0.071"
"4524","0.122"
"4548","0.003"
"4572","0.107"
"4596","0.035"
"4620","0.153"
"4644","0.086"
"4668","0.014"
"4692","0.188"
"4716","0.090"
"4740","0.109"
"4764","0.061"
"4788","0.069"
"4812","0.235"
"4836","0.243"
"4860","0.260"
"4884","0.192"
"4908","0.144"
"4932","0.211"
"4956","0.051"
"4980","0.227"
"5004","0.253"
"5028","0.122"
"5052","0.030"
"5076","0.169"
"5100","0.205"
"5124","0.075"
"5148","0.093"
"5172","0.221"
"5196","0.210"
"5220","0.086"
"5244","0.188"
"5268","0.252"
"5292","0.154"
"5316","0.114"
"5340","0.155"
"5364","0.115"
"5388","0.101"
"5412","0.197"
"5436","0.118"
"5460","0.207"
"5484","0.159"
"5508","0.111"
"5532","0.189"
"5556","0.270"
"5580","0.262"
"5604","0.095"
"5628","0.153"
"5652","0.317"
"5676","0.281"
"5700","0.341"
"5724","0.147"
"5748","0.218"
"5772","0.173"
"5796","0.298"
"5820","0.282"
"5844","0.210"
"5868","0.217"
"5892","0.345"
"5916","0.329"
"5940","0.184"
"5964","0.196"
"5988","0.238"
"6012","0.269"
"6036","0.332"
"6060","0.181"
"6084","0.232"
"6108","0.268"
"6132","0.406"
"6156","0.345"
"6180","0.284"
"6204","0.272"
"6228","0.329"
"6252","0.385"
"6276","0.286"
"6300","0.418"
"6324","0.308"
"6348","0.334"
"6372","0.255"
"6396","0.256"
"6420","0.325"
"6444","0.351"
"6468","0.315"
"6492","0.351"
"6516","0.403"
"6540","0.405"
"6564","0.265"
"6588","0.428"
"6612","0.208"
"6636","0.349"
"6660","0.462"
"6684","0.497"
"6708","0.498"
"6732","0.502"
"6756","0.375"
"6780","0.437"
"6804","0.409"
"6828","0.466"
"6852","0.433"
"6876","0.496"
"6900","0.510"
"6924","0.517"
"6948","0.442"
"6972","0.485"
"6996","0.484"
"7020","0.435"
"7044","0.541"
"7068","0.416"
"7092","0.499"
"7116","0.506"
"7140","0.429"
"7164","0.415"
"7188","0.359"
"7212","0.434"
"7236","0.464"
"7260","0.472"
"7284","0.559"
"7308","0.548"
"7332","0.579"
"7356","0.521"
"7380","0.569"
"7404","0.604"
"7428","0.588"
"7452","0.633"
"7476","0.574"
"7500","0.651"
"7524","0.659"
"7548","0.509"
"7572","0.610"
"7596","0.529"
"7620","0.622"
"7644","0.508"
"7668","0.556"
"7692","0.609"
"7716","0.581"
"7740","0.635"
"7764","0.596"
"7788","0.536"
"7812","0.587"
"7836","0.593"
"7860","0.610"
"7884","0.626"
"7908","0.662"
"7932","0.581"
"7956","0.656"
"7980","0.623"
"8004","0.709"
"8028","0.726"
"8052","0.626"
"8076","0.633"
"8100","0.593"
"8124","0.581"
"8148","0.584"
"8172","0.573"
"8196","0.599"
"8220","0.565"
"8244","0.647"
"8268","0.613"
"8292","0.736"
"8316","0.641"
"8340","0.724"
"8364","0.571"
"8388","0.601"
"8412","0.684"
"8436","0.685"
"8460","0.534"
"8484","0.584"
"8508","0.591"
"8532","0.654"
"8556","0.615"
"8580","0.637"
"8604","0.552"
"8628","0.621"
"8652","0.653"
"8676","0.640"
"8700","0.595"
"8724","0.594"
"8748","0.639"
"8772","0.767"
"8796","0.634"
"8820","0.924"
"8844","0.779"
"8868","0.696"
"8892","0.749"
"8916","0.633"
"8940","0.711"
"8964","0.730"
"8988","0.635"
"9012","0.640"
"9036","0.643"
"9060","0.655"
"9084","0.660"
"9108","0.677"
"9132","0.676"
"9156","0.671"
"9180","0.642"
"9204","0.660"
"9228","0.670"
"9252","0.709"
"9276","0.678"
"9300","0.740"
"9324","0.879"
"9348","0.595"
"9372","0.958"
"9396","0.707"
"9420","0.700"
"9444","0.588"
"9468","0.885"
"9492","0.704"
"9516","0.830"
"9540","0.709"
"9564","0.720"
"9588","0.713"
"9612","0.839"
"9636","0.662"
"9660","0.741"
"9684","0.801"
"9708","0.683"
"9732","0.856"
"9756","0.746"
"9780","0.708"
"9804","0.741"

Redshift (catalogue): 0.67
